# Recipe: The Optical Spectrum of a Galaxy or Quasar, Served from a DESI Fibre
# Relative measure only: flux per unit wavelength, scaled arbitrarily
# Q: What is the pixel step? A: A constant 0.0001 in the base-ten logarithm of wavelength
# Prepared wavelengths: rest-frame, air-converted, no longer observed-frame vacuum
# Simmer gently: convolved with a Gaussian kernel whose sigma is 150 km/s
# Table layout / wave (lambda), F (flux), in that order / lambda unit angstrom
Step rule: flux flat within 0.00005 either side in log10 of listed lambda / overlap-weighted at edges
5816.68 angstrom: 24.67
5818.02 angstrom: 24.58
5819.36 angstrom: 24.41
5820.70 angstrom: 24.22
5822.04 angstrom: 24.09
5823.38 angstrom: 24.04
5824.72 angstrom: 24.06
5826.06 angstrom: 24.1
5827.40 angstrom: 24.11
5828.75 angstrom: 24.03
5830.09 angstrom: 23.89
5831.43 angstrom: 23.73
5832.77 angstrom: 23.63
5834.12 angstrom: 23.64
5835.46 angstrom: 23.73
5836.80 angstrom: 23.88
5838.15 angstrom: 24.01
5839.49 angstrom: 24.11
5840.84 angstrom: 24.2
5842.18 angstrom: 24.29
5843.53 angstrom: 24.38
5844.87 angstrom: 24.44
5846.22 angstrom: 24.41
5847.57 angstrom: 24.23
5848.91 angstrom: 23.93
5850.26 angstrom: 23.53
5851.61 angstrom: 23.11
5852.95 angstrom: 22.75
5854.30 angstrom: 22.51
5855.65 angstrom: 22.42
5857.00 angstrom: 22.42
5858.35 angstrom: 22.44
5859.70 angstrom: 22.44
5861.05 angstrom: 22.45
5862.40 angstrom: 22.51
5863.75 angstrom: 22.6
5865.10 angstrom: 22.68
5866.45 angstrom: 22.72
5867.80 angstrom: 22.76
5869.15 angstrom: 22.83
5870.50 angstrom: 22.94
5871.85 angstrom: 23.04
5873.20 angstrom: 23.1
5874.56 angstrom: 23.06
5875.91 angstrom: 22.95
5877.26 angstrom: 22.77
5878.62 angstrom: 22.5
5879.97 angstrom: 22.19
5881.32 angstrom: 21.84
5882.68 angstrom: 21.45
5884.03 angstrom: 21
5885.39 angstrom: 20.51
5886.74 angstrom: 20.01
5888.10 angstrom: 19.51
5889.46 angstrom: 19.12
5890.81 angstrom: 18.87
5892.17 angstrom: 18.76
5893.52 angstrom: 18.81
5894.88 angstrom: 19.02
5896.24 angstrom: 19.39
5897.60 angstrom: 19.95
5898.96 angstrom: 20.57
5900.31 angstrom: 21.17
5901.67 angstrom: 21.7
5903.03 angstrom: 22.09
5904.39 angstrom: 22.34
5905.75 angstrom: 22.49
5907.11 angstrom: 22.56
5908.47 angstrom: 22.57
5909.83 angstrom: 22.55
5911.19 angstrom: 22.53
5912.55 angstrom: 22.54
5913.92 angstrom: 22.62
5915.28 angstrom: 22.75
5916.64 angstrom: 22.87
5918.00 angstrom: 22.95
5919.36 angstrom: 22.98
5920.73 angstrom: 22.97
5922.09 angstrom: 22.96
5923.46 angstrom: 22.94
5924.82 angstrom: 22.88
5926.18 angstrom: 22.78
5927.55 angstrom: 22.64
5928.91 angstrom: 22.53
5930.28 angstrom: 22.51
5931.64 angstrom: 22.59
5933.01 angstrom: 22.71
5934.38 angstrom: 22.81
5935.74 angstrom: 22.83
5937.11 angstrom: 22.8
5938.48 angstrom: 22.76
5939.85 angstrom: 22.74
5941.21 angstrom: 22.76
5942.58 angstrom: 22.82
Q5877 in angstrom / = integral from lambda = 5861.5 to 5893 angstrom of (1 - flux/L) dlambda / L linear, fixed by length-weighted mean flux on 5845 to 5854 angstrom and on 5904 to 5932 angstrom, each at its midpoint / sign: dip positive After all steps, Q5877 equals 2.1 angstrom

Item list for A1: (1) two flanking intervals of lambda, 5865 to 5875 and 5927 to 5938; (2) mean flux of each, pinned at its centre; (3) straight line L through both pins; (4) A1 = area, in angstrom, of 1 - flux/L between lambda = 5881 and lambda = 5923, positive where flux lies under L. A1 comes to 2.7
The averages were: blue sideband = 22.9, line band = 21.3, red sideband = 22.7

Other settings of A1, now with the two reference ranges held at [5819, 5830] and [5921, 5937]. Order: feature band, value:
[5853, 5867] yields 0.7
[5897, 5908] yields 0.7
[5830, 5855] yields 0.1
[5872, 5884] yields 0.5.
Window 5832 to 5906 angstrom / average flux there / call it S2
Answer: 22.3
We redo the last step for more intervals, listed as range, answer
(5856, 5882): 22.6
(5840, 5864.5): 23.3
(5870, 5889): 21.9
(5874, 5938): 21.8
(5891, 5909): 20.8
